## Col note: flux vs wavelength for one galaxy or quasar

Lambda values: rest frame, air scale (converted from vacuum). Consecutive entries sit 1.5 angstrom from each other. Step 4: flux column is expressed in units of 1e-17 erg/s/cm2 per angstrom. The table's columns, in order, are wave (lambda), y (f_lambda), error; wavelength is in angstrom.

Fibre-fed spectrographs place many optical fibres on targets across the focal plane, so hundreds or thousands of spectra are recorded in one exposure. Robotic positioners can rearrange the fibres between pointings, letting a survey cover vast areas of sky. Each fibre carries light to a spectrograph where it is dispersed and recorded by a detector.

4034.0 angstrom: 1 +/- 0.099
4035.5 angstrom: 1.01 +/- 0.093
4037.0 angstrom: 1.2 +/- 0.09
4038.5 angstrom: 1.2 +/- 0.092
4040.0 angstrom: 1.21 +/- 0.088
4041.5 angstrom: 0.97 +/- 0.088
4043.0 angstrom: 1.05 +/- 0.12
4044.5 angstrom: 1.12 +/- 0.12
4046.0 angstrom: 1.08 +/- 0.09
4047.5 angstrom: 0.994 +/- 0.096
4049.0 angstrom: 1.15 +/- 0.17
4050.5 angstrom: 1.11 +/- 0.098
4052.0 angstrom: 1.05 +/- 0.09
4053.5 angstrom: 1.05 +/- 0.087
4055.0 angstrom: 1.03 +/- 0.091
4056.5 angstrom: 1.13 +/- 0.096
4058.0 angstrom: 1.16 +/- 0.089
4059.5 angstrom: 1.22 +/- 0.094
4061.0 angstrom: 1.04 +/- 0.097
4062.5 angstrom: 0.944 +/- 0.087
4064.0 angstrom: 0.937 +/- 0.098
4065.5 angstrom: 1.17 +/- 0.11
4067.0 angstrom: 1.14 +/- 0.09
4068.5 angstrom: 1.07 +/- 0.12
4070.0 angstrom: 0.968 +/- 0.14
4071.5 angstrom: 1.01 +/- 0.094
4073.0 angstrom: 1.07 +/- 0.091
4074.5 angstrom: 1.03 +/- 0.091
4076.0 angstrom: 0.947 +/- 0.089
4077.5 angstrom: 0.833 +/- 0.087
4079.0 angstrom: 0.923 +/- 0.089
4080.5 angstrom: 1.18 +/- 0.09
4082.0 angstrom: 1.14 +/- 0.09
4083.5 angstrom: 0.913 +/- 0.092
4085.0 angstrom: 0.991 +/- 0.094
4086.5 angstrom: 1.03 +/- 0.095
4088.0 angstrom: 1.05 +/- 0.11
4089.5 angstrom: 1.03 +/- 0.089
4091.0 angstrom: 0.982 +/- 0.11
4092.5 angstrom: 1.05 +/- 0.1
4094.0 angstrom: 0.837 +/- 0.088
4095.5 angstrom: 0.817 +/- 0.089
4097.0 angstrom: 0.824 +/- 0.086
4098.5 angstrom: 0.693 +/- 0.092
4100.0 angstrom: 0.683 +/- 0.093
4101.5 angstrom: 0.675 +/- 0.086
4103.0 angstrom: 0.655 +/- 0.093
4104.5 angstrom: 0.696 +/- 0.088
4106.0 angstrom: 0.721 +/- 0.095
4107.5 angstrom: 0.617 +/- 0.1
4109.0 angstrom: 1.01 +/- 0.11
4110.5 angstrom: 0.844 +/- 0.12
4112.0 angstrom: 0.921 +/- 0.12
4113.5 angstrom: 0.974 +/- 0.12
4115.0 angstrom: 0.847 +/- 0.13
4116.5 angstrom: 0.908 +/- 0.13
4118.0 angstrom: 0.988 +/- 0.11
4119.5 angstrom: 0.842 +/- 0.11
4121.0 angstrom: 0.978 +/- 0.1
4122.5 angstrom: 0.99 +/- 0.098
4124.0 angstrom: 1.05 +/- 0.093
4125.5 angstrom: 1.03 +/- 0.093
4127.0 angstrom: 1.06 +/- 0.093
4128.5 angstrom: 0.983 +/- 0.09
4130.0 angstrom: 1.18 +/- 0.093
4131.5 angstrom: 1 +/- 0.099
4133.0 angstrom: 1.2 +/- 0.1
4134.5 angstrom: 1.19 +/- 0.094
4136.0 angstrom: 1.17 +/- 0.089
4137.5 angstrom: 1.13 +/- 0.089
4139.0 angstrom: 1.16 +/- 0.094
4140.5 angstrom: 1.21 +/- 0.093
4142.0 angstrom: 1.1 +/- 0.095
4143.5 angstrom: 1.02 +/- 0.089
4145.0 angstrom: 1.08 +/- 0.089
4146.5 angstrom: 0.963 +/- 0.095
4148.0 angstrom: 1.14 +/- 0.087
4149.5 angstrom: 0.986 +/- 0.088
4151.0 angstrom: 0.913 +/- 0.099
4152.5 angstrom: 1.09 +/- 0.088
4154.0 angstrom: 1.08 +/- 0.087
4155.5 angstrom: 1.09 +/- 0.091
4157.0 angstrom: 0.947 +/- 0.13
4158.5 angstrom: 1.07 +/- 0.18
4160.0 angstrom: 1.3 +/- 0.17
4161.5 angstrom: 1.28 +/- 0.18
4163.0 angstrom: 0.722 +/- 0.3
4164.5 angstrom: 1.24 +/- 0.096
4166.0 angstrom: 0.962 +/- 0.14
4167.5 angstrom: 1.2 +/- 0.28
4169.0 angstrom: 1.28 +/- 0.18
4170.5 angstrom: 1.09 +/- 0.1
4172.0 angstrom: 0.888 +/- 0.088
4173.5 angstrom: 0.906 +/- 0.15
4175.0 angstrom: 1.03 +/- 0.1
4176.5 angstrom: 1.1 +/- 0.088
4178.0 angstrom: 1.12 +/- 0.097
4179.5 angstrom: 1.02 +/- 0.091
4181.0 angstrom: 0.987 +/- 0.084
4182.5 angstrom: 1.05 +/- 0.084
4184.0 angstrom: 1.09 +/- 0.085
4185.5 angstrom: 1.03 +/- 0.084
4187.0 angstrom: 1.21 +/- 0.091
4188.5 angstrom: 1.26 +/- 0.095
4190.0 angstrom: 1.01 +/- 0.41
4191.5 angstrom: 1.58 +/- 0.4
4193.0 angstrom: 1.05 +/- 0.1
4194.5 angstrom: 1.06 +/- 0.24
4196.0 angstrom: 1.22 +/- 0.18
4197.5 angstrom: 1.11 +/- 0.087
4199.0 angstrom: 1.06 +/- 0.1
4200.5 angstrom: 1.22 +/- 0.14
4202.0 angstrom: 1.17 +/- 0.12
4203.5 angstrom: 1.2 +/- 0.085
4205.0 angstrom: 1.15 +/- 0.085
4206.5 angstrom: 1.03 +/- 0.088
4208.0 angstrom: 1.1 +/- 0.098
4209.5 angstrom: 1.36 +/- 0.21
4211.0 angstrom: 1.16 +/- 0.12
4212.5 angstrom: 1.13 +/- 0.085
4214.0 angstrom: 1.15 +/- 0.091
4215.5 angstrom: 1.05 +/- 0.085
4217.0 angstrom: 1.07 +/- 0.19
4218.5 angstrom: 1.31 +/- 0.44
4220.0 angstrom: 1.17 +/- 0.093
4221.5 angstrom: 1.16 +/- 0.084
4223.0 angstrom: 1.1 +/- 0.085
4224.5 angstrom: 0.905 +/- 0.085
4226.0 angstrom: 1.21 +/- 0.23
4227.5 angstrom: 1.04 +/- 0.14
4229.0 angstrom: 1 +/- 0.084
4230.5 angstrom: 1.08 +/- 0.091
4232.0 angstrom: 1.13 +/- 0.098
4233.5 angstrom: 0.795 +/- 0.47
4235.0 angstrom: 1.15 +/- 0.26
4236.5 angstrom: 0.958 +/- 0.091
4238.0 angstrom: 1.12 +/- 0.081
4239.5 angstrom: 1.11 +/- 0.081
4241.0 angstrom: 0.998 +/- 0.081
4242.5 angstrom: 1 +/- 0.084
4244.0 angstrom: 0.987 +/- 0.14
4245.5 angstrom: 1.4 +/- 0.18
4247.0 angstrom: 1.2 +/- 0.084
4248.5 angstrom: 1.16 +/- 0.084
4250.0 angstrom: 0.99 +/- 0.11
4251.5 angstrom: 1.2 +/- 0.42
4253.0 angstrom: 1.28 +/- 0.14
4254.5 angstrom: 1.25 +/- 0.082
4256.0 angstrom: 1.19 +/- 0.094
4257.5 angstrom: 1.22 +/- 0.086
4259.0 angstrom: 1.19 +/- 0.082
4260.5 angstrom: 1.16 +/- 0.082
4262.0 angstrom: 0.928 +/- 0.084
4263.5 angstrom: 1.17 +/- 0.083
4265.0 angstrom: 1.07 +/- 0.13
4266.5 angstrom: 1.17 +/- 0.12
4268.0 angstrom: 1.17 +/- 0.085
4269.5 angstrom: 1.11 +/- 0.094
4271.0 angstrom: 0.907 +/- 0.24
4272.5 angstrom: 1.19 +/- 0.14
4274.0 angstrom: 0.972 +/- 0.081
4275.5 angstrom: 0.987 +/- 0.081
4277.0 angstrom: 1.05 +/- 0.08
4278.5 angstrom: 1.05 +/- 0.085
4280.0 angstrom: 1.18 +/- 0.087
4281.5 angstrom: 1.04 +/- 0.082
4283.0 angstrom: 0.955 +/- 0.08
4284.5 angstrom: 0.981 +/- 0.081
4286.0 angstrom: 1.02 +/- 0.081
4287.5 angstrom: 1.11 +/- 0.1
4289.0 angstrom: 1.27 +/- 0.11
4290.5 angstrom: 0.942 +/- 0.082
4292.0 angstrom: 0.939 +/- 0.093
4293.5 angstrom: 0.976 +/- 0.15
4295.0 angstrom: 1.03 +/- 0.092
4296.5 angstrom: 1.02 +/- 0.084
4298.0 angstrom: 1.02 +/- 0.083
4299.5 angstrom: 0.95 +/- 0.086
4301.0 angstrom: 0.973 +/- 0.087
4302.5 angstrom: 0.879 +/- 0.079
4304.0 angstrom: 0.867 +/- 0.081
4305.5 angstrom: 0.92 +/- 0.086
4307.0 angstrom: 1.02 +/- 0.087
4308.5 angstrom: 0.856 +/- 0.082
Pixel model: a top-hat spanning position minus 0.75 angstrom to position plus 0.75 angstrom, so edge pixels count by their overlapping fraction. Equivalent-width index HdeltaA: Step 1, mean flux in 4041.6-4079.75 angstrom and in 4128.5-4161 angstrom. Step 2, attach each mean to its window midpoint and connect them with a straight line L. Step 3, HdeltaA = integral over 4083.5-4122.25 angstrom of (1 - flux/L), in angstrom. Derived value 7.3 angstrom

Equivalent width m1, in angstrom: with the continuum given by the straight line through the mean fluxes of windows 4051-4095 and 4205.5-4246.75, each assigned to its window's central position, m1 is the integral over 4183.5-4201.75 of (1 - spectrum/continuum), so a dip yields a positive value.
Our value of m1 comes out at -1.2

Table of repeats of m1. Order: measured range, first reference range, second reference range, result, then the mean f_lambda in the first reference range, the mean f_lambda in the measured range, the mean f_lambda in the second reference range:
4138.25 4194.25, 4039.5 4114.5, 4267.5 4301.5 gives -4.9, 0.974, 1.09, 1.04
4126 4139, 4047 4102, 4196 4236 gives -0.8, 0.998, 1.12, 1.12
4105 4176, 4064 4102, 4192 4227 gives 1.1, 0.964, 1.03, 1.14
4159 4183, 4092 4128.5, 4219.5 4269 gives -2.4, 0.864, 1.07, 1.11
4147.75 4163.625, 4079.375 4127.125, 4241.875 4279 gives -1.3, 0.905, 1.06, 1.12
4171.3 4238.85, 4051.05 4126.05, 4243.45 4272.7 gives -1.1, 0.954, 1.1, 1.15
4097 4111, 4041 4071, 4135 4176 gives 4.4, 1.07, 0.736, 1.08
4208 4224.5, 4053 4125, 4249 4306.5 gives -2.0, 0.95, 1.15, 1.06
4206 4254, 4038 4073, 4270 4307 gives -3.9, 1.08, 1.11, 1.01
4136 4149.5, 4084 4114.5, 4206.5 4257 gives -2.2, 0.855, 1.1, 1.12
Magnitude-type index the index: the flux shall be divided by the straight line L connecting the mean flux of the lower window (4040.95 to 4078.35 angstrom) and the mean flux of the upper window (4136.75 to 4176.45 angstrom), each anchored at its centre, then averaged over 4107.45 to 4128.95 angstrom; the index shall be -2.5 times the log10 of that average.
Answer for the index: 0.13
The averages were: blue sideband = 1.05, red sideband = 1.07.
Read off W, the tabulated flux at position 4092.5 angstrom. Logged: 1.05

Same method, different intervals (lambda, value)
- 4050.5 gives 1.11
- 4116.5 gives 0.908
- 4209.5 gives 1.36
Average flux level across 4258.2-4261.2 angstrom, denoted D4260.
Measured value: 1.18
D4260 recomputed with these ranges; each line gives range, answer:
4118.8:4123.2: 0.937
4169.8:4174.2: 0.96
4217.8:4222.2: 1.21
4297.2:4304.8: 0.938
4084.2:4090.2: 1.02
